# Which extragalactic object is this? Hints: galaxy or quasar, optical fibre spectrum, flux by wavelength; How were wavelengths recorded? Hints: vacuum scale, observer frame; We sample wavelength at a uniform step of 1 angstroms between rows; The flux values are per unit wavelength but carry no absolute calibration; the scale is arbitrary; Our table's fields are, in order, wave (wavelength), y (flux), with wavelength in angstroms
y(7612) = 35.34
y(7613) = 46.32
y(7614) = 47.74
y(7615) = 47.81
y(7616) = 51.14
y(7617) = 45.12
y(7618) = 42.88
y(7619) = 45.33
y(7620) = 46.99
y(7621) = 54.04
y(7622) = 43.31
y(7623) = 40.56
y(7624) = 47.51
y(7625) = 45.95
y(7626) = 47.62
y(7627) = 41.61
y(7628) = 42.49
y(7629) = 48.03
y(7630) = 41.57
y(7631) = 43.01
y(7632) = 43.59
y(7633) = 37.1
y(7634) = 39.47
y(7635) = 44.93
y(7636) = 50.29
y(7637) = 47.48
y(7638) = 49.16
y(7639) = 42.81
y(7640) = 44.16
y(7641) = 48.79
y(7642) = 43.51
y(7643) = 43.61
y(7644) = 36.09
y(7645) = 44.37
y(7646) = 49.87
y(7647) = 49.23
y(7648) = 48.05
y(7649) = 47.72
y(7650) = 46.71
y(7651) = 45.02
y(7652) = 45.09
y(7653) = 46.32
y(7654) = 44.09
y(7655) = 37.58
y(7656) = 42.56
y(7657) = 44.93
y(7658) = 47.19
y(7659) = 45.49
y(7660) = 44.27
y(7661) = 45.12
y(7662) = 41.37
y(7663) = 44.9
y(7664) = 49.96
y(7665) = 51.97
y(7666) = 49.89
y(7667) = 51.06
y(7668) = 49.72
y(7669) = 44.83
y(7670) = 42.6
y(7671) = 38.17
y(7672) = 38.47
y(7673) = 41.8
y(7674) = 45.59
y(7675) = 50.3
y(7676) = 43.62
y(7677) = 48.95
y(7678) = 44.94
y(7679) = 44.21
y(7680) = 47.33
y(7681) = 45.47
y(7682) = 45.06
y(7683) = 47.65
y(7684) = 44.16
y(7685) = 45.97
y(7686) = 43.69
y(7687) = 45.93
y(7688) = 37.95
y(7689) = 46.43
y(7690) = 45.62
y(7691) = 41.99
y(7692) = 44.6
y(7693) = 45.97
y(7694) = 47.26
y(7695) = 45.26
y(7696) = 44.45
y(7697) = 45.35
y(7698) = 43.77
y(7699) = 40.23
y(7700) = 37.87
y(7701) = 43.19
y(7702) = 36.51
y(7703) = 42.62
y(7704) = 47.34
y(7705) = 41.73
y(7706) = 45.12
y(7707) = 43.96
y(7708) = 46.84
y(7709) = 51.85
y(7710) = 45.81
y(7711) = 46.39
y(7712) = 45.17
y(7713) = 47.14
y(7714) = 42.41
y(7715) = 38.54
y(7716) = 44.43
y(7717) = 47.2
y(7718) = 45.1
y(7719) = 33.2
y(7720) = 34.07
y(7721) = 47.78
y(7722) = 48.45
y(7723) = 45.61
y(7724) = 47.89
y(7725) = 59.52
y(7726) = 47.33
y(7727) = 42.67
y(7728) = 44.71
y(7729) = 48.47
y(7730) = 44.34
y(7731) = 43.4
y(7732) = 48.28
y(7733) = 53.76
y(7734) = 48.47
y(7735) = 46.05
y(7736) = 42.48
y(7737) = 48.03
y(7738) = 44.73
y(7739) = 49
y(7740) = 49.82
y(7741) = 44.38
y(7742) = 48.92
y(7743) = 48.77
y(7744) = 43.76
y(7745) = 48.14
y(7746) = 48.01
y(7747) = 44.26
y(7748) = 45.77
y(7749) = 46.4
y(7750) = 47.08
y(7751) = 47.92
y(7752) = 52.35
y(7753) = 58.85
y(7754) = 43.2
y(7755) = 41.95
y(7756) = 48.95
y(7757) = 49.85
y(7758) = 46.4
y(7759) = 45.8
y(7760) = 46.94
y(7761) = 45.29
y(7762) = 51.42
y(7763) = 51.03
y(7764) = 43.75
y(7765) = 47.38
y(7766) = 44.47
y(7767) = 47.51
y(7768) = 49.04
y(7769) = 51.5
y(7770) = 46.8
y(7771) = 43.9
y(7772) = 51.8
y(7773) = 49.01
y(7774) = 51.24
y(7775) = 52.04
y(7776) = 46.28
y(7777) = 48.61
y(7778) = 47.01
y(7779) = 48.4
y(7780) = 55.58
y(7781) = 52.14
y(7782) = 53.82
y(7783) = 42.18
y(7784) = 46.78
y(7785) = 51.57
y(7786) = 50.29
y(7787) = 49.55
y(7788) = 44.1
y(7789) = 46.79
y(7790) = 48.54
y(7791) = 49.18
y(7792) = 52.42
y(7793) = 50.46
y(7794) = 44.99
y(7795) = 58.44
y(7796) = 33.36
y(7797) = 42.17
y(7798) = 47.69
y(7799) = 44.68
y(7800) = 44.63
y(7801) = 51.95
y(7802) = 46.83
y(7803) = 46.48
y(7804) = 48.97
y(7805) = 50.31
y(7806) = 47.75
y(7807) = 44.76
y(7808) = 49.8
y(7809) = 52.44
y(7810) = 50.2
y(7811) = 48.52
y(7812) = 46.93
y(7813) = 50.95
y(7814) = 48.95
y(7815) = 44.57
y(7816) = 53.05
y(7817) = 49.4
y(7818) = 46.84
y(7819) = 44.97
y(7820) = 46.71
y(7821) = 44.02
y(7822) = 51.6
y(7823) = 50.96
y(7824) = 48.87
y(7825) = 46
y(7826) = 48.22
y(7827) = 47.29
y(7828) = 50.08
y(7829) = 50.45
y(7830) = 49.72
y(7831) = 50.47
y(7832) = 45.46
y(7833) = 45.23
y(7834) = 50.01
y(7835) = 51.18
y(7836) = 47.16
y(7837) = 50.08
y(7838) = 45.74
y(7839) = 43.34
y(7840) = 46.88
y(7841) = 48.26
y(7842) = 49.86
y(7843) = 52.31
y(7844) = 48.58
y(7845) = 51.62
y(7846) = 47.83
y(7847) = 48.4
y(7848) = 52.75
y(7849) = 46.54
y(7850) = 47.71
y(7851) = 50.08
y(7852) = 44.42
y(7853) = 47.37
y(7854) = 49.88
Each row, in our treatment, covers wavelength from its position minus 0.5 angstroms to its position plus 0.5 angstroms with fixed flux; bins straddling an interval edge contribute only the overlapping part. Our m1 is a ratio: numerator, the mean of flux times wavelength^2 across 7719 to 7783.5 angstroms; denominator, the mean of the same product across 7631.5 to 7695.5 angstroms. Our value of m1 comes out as 1.08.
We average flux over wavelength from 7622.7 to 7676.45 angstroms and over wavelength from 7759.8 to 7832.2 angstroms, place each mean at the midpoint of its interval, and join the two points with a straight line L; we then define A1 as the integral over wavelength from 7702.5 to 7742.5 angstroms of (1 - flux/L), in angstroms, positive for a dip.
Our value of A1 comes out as 0.7 angstroms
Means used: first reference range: 45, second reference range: 48.3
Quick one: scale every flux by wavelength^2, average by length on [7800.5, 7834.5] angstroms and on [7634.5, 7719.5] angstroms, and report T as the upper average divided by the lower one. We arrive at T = 1.1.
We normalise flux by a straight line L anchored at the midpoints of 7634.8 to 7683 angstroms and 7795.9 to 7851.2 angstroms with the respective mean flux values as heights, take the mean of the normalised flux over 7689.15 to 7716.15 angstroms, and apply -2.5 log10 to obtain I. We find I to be 0.05 mag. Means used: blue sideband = 45.5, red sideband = 48.1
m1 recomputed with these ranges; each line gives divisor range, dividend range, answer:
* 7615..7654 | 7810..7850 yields 1.13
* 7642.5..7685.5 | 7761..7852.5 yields 1.11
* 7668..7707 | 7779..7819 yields 1.13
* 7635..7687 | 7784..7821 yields 1.09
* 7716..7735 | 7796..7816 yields 1.05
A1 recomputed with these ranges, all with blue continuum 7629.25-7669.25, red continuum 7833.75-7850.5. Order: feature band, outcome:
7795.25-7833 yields 0.35 angstroms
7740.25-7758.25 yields -0.18 angstroms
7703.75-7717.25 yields 0.35 angstroms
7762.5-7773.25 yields -0.09 angstroms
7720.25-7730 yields -0.17 angstroms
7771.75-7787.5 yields -0.70 angstroms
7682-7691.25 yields 0.30 angstroms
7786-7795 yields -0.21 angstroms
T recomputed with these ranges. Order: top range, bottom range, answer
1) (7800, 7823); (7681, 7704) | 1.14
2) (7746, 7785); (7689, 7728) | 1.10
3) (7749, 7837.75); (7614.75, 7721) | 1.12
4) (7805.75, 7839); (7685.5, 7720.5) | 1.14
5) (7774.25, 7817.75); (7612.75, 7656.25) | 1.12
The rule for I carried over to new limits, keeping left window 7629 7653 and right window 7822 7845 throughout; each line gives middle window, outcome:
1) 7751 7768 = -0.02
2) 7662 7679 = -0.01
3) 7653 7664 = 0.03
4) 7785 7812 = 0.00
